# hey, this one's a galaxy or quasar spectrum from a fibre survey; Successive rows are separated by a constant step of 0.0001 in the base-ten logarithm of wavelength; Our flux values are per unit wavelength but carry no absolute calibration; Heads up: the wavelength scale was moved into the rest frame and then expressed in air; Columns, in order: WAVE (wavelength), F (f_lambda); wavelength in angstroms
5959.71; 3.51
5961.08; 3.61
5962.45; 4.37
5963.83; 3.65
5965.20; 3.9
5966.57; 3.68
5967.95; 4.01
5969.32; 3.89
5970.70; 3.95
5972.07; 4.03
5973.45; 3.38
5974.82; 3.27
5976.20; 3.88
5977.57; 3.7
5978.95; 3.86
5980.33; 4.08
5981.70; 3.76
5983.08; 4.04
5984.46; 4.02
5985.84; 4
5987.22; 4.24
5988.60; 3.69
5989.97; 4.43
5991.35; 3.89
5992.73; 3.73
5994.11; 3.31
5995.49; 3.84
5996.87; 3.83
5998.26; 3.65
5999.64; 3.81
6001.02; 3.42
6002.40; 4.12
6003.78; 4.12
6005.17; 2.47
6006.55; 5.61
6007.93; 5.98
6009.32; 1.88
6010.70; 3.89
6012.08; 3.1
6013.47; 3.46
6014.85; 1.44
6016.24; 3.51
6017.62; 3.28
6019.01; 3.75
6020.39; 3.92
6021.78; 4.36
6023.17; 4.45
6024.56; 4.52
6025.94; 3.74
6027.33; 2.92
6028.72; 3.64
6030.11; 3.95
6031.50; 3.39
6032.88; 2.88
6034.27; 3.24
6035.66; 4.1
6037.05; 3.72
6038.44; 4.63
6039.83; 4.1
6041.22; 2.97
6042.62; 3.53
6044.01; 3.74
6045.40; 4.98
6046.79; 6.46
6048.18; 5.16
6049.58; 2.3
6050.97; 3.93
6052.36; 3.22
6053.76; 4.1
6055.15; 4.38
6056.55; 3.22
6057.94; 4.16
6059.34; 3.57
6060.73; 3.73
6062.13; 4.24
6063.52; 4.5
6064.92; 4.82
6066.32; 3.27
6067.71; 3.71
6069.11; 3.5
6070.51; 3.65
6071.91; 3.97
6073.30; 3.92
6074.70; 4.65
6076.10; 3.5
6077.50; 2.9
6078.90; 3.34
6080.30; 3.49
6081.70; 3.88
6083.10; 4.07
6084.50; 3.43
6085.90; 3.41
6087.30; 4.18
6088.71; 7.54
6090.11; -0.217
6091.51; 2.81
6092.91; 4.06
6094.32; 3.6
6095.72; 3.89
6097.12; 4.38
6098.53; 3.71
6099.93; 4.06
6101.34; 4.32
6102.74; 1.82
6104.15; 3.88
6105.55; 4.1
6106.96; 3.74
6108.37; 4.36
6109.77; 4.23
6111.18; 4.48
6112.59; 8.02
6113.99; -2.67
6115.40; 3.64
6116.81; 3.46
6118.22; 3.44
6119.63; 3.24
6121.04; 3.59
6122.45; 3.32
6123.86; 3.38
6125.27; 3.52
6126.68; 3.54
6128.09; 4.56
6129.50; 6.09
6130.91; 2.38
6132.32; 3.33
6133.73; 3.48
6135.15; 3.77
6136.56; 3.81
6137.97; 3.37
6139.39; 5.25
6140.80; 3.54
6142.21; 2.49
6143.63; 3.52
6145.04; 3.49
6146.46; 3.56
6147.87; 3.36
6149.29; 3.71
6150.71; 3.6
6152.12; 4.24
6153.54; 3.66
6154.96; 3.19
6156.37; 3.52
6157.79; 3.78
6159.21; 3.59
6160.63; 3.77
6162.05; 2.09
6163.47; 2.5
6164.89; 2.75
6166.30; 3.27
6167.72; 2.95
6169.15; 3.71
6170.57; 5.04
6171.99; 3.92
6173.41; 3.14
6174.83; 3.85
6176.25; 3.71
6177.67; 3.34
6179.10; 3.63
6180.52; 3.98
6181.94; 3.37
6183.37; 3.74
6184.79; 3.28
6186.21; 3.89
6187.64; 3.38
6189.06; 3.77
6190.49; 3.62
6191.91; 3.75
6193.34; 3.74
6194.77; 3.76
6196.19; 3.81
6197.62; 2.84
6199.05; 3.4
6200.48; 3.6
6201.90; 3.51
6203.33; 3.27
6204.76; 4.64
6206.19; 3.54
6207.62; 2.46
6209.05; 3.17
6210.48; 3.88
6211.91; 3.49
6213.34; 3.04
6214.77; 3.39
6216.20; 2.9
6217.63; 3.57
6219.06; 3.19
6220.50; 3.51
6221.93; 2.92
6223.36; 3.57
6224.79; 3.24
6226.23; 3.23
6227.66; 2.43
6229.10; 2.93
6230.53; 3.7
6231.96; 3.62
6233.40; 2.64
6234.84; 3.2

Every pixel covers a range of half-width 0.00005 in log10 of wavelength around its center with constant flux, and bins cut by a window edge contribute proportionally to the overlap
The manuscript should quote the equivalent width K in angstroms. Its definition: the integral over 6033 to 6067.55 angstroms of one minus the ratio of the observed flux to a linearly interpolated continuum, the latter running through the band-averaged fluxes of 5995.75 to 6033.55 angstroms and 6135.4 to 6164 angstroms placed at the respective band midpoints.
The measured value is -3.3 angstroms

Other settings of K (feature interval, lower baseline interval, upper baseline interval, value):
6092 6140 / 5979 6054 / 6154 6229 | -1.8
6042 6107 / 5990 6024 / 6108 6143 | -2.8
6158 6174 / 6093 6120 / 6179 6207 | 1.3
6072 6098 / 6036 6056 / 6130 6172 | 1.0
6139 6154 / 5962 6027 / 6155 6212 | -0.3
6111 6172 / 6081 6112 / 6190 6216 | 2.3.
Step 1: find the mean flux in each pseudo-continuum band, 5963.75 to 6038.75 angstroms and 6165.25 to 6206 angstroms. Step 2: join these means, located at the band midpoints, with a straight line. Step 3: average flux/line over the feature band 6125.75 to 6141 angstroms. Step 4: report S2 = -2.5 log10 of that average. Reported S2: -0.074 mag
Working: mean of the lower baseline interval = 3.76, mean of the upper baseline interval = 3.63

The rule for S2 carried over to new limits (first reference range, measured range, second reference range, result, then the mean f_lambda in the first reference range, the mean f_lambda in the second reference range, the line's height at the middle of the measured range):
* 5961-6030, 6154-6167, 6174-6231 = 0.112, 3.78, 3.45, 3.52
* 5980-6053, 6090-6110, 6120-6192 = 0.020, 3.81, 3.59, 3.68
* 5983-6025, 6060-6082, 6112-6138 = -0.050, 3.79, 3.53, 3.64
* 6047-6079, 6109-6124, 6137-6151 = 0.064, 3.86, 3.59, 3.68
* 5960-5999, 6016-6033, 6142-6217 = 0.004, 3.84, 3.49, 3.76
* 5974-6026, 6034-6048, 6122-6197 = -0.129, 3.79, 3.6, 3.74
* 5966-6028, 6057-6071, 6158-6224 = -0.068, 3.78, 3.46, 3.67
